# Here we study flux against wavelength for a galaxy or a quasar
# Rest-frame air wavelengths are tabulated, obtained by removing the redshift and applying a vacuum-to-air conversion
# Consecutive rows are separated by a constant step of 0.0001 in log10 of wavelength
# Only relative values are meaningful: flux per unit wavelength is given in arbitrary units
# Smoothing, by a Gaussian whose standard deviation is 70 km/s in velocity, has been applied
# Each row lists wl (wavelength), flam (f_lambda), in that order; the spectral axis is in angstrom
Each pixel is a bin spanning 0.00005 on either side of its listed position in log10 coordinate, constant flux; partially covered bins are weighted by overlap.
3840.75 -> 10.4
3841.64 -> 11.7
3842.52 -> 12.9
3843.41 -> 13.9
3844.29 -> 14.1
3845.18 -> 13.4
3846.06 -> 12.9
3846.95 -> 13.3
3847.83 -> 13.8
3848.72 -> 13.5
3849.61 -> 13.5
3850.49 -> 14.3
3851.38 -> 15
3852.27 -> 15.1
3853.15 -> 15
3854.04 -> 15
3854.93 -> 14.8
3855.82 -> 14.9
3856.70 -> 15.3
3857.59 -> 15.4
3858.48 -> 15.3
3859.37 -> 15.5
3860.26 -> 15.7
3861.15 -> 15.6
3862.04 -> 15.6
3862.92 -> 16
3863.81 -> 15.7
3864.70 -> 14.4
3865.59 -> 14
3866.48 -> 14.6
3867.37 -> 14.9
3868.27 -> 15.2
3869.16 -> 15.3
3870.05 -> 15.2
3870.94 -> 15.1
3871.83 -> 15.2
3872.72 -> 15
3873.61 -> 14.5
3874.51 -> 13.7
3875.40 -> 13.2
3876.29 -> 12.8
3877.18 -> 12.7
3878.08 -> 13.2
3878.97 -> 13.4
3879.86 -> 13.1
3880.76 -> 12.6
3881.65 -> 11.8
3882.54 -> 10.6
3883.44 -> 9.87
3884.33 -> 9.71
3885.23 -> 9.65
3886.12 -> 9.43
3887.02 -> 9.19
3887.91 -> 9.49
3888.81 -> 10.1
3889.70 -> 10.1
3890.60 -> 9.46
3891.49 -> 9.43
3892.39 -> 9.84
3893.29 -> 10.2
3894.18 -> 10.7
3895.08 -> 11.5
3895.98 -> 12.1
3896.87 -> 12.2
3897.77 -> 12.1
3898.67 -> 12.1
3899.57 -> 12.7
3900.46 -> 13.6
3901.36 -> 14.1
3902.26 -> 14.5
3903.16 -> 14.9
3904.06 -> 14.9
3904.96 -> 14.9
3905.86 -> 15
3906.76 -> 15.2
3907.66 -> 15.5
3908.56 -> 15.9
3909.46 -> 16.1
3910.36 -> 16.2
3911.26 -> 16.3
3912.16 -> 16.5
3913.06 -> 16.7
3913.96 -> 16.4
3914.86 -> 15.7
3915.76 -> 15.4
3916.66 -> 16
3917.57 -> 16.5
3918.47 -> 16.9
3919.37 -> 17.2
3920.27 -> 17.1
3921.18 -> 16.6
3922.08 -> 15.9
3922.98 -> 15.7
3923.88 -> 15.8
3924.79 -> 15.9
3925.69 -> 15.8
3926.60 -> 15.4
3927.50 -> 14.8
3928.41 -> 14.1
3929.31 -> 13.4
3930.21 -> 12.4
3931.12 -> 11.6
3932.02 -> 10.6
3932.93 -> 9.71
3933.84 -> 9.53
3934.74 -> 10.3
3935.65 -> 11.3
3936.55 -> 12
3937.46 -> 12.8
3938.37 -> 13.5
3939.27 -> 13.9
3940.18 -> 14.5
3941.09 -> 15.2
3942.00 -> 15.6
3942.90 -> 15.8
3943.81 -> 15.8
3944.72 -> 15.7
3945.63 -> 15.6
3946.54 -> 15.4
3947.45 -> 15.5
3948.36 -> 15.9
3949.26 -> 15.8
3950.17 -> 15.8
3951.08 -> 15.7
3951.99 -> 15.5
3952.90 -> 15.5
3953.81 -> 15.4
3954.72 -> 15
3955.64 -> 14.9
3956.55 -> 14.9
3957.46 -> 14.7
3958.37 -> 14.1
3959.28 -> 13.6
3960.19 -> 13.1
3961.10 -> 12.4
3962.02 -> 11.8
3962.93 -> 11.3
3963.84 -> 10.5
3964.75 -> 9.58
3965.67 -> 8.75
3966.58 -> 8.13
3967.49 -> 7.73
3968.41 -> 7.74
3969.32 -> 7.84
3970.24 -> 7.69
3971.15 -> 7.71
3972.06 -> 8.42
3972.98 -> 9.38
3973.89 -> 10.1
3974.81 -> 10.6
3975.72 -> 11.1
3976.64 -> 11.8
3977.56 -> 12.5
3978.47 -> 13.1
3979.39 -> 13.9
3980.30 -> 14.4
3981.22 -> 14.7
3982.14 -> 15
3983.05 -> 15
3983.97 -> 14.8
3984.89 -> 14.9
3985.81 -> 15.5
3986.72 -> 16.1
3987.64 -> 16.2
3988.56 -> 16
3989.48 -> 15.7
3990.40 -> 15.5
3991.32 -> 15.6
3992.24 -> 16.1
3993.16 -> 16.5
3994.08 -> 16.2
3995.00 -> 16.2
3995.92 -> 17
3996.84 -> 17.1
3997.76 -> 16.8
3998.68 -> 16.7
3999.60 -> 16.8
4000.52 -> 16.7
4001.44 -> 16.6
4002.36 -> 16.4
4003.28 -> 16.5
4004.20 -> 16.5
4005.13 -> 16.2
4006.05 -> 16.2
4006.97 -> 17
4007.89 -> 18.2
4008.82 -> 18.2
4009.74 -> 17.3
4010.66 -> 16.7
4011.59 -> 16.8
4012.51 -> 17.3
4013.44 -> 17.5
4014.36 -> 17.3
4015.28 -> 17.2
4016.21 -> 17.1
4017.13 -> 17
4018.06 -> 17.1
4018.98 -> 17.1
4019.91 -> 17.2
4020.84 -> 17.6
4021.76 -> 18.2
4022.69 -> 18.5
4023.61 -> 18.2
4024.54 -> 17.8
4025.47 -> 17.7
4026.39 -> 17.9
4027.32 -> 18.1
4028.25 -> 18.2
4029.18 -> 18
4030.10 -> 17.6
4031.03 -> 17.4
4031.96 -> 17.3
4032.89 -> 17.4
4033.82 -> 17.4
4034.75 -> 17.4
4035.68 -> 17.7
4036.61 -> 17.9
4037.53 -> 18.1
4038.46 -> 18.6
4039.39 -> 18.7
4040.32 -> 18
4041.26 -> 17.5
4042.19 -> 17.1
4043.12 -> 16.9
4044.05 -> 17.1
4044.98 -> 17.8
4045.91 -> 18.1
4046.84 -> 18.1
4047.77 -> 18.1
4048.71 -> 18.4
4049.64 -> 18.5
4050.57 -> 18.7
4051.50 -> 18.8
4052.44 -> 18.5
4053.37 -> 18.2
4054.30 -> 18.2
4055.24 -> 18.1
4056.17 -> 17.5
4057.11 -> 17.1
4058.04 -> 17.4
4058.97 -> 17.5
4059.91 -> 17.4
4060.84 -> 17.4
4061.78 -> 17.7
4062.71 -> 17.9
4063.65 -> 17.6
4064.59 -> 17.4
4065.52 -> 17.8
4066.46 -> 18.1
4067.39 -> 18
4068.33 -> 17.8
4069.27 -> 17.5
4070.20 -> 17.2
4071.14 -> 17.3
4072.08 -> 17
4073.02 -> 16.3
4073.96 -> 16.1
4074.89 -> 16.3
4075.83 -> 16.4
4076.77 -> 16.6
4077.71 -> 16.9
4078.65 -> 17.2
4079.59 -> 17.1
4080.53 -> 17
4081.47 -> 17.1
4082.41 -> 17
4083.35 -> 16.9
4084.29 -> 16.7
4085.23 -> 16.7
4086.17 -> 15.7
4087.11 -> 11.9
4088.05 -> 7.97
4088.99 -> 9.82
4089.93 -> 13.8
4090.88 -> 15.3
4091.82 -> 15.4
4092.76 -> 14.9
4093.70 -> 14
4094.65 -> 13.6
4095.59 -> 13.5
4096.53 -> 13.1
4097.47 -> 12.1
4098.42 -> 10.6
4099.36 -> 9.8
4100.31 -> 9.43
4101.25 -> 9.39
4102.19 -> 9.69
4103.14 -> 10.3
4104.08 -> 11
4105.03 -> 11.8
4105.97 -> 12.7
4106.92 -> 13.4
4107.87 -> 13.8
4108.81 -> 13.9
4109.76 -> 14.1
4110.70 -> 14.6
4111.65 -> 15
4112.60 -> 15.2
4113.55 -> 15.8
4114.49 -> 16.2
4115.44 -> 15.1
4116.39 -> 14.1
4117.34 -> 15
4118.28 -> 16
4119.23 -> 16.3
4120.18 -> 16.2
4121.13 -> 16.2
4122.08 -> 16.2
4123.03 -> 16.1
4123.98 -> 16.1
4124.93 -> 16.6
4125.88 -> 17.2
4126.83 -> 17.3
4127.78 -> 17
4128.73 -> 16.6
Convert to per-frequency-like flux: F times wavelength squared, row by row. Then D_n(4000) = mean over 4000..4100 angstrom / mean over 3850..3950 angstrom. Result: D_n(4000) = 1.3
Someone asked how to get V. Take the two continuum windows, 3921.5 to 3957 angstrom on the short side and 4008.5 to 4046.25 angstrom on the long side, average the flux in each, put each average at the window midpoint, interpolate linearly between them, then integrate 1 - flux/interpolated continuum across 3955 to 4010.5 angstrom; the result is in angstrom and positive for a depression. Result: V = 7.4 angstrom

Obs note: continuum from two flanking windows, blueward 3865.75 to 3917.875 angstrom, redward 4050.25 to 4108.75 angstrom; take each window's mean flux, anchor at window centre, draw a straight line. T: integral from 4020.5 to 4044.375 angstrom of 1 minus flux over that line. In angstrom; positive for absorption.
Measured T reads -4.7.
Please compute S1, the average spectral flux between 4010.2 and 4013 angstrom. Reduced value 16.9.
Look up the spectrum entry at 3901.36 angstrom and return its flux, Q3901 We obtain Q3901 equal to 14.1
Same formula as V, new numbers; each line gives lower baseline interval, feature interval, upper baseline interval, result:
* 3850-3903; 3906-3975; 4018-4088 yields 4.47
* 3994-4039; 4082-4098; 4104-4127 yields 1.69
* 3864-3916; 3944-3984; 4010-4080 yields 6.80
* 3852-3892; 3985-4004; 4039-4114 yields -1.97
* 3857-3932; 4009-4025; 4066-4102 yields -3.17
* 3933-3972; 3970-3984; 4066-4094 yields 1.66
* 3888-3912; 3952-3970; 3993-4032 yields 3.87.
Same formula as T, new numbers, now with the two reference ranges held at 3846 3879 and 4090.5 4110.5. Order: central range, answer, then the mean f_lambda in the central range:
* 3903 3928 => -3.15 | 15.9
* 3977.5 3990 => -1.29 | 14.9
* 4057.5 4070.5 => -4.89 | 17.6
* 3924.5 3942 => 1.19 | 13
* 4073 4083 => -3.20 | 16.7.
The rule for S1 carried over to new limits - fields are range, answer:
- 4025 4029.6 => 18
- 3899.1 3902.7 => 13.7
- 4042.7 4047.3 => 17.6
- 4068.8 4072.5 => 17.3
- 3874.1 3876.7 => 13.3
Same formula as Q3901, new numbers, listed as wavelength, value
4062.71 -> 17.9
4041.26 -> 17.5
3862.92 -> 16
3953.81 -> 15.4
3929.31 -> 13.4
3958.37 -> 14.1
